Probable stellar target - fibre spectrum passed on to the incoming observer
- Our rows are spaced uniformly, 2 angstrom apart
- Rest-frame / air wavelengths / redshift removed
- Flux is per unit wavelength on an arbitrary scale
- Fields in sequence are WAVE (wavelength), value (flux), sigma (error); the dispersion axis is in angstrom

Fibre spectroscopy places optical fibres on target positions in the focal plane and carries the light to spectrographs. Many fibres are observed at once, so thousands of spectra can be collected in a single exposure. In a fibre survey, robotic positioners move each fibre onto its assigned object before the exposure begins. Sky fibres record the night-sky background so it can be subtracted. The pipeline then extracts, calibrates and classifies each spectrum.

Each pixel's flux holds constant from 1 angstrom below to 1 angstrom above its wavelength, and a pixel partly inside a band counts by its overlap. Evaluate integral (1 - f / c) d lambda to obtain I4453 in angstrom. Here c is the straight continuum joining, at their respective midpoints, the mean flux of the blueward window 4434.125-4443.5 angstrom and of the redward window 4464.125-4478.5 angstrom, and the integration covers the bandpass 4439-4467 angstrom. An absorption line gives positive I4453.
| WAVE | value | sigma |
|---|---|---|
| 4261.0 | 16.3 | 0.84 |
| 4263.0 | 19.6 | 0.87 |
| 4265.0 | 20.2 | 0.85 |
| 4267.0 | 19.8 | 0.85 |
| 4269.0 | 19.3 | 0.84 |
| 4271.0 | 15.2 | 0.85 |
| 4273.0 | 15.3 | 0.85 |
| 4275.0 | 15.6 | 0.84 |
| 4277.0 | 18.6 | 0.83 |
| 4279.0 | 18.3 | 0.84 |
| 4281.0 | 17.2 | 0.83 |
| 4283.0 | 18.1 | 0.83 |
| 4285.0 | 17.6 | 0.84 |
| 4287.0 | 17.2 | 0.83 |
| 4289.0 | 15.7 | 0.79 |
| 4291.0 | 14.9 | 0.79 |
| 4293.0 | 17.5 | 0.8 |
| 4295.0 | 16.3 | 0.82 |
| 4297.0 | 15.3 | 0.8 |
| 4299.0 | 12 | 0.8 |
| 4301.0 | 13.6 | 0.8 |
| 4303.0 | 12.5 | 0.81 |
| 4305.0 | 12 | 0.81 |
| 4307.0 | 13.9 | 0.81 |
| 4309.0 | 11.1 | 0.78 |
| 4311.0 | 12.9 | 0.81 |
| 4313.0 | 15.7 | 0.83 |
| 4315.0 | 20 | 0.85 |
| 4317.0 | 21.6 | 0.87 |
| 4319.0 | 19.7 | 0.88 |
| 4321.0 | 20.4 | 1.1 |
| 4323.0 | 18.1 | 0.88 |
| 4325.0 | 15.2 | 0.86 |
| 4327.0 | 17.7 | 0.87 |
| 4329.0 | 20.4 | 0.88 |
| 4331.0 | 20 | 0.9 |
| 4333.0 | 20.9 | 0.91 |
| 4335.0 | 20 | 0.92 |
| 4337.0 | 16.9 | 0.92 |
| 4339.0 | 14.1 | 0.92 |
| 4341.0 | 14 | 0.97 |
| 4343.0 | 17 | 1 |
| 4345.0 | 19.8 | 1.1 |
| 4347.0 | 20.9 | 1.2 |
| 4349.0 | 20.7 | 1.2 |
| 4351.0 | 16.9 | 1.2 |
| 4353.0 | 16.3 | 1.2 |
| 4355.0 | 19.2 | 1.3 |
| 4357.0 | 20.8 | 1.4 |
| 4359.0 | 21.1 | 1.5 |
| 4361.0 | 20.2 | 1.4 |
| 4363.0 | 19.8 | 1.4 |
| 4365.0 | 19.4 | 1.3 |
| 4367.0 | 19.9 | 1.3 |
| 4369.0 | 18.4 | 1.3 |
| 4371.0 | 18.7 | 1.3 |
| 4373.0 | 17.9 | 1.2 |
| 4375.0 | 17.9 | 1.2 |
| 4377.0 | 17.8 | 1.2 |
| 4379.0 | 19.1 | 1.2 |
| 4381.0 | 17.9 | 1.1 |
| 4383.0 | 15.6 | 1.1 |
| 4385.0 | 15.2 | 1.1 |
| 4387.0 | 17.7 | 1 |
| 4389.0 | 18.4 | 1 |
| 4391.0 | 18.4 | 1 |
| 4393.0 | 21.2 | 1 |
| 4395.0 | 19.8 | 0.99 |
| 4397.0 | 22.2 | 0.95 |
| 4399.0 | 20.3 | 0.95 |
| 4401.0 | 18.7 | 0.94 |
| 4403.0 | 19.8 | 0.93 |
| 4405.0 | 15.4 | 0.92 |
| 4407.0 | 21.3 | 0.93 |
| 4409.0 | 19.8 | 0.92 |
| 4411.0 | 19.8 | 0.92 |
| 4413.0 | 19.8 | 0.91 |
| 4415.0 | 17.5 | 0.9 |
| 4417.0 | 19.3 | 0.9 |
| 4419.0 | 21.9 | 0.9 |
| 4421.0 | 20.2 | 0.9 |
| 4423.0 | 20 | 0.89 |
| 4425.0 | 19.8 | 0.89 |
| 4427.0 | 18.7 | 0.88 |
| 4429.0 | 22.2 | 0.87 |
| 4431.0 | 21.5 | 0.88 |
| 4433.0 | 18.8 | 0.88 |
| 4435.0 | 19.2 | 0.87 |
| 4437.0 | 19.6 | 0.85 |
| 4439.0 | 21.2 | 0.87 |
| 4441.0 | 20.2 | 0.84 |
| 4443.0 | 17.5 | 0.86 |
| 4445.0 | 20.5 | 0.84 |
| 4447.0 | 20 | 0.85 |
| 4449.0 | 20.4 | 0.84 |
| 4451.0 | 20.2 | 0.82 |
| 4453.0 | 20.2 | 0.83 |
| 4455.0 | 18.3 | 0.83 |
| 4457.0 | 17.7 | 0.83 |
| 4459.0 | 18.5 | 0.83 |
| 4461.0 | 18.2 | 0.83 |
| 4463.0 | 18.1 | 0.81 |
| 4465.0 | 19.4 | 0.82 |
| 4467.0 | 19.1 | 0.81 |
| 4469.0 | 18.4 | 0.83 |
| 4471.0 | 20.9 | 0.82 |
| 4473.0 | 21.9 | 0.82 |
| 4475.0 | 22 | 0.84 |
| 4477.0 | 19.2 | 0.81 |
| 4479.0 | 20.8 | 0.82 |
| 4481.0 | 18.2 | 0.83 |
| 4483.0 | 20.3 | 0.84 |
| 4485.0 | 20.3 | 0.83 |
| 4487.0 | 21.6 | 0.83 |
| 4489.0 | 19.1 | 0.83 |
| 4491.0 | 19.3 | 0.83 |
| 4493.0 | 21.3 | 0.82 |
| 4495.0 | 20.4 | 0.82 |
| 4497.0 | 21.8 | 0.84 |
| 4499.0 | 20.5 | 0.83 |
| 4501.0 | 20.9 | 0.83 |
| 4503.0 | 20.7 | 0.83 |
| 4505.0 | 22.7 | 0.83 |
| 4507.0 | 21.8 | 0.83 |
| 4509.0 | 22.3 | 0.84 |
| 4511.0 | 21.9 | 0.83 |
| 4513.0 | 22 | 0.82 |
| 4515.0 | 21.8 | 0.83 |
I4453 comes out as 0.9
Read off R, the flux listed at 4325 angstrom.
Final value 15.2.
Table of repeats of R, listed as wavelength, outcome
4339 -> 14.1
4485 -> 20.3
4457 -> 17.7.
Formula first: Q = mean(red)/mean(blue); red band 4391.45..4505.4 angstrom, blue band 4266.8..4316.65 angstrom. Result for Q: 1.26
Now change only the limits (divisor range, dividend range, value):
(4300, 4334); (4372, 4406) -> 1.10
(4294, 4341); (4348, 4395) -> 1.13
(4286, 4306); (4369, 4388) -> 1.20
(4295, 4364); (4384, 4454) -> 1.13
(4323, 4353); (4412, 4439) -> 1.10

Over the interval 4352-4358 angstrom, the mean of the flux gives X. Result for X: 18.8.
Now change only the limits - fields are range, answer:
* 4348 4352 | 18.8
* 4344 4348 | 20.4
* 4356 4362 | 20.7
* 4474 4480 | 20.7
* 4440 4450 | 19.7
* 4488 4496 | 20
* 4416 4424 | 20.4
